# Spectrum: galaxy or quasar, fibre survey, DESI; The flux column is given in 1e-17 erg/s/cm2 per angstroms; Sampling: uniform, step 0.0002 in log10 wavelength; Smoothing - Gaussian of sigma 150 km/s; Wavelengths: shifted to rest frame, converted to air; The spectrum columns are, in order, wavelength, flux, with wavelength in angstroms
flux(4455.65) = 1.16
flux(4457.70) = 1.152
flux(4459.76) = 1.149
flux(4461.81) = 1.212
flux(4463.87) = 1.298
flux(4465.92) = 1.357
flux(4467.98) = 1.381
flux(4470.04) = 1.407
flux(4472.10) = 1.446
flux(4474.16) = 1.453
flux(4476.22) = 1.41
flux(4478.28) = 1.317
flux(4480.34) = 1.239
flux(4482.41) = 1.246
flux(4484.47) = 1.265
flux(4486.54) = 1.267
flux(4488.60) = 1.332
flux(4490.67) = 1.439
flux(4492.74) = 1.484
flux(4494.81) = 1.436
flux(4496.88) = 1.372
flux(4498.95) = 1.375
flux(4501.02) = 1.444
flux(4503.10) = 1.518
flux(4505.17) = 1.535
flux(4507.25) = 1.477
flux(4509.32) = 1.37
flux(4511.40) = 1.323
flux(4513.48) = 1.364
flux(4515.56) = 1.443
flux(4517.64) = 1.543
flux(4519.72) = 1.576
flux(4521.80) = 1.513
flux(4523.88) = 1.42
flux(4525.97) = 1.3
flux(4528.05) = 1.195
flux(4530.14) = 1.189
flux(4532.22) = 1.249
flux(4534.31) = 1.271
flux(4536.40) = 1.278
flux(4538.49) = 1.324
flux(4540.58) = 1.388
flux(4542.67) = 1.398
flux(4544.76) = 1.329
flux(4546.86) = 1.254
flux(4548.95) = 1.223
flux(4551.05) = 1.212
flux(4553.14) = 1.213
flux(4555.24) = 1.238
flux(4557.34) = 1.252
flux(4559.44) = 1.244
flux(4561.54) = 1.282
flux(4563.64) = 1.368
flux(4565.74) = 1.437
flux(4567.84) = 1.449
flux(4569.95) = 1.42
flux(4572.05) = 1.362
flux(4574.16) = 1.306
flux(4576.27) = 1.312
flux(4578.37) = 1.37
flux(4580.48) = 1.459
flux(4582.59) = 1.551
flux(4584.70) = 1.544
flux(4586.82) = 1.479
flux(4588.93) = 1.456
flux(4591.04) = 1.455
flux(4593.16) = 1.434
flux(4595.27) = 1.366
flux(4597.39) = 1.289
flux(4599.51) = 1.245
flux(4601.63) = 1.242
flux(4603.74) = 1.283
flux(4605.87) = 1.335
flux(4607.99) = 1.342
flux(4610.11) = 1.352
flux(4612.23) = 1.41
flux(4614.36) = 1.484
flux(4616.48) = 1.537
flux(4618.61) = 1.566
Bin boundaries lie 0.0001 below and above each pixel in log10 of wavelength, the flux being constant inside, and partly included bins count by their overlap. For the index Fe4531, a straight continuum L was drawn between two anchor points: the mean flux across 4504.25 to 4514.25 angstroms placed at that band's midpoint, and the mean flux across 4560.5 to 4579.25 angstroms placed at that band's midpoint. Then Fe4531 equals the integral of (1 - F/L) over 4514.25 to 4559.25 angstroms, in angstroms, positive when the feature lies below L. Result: 2.27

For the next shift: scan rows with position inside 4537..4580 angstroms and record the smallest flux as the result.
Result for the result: 1.212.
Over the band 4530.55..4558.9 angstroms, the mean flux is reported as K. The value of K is 1.28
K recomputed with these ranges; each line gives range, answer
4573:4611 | 1.38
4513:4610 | 1.35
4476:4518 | 1.39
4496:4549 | 1.37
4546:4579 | 1.31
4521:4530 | 1.34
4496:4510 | 1.44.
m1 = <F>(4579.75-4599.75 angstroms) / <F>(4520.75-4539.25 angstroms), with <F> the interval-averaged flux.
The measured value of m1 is 1.10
